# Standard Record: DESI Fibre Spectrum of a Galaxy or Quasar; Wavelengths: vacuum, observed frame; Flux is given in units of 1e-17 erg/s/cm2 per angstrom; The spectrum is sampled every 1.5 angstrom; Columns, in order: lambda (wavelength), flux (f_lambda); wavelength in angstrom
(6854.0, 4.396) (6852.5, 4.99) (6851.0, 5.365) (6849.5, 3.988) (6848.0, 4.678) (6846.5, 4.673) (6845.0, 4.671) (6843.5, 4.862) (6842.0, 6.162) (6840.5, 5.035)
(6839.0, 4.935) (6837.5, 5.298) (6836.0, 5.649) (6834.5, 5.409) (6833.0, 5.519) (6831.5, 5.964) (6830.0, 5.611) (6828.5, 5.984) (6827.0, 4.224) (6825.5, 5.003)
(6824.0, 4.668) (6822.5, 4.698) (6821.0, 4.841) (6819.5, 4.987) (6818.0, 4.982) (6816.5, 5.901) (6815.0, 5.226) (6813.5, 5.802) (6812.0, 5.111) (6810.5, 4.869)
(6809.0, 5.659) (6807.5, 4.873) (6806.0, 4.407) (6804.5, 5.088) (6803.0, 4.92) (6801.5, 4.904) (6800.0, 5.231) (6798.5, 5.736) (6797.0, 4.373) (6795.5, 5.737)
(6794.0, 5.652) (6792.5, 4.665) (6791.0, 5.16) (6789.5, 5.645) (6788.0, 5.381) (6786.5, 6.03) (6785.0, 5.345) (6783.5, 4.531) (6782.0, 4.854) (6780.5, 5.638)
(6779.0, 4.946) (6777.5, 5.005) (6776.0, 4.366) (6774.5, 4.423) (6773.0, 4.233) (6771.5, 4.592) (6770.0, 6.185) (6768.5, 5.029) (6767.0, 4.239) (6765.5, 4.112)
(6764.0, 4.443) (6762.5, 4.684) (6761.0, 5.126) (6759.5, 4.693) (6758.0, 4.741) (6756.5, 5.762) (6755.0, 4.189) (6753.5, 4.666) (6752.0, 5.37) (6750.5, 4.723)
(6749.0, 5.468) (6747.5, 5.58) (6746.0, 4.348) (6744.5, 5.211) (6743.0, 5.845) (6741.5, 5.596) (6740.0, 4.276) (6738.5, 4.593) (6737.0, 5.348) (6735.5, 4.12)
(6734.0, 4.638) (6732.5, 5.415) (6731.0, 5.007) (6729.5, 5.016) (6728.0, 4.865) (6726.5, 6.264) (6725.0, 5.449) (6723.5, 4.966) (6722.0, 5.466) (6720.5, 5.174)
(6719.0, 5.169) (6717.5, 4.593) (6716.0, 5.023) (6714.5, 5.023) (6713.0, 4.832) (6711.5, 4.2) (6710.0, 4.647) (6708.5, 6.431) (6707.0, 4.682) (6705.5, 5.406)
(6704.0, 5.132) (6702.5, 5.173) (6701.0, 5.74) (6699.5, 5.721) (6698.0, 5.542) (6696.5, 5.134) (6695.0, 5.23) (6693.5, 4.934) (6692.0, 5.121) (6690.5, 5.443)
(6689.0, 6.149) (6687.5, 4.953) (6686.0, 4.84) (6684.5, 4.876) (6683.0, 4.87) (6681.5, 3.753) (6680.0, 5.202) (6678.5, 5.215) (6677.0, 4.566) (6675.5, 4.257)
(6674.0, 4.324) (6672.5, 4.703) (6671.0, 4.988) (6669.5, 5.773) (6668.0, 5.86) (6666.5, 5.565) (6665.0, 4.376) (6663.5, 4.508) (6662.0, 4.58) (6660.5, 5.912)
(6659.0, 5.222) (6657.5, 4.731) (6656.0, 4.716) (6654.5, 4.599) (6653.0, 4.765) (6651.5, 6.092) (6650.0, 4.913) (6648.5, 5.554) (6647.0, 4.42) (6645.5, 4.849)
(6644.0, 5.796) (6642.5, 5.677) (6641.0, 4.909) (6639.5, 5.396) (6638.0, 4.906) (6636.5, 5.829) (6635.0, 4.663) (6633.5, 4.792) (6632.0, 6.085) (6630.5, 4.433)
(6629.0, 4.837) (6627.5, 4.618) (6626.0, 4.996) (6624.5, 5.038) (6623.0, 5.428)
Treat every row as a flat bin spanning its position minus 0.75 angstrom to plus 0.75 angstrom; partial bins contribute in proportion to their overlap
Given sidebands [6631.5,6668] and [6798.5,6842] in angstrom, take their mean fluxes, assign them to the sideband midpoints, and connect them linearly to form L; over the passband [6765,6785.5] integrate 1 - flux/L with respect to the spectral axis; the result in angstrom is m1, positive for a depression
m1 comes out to 1.41 angstrom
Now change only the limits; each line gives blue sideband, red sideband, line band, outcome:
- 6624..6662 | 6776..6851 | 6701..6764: 1.0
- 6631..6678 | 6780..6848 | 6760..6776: 1.4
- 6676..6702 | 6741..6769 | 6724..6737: -0.3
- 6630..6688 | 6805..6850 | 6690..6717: -0.7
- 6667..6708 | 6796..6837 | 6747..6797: 1.5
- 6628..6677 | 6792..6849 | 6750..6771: 1.1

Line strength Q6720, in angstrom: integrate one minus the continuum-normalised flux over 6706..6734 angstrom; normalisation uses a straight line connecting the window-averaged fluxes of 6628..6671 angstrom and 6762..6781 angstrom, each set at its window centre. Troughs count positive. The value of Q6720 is -1.2 angstrom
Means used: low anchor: 5.13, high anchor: 4.75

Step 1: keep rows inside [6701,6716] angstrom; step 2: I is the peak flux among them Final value 6.431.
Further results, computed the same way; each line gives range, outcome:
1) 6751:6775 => 6.185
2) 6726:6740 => 6.264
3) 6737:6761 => 5.845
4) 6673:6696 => 6.149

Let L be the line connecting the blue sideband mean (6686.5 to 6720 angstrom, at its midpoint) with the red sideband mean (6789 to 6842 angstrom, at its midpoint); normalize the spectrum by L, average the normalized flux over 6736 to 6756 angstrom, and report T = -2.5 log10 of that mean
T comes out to 0.039 mag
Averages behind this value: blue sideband 5.19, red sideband 5.2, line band 5.01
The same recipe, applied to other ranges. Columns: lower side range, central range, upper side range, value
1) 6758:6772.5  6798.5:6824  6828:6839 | 0.04 mag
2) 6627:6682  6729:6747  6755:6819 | 0.02 mag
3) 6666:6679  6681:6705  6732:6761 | -0.04 mag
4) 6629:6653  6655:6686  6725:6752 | 0.06 mag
